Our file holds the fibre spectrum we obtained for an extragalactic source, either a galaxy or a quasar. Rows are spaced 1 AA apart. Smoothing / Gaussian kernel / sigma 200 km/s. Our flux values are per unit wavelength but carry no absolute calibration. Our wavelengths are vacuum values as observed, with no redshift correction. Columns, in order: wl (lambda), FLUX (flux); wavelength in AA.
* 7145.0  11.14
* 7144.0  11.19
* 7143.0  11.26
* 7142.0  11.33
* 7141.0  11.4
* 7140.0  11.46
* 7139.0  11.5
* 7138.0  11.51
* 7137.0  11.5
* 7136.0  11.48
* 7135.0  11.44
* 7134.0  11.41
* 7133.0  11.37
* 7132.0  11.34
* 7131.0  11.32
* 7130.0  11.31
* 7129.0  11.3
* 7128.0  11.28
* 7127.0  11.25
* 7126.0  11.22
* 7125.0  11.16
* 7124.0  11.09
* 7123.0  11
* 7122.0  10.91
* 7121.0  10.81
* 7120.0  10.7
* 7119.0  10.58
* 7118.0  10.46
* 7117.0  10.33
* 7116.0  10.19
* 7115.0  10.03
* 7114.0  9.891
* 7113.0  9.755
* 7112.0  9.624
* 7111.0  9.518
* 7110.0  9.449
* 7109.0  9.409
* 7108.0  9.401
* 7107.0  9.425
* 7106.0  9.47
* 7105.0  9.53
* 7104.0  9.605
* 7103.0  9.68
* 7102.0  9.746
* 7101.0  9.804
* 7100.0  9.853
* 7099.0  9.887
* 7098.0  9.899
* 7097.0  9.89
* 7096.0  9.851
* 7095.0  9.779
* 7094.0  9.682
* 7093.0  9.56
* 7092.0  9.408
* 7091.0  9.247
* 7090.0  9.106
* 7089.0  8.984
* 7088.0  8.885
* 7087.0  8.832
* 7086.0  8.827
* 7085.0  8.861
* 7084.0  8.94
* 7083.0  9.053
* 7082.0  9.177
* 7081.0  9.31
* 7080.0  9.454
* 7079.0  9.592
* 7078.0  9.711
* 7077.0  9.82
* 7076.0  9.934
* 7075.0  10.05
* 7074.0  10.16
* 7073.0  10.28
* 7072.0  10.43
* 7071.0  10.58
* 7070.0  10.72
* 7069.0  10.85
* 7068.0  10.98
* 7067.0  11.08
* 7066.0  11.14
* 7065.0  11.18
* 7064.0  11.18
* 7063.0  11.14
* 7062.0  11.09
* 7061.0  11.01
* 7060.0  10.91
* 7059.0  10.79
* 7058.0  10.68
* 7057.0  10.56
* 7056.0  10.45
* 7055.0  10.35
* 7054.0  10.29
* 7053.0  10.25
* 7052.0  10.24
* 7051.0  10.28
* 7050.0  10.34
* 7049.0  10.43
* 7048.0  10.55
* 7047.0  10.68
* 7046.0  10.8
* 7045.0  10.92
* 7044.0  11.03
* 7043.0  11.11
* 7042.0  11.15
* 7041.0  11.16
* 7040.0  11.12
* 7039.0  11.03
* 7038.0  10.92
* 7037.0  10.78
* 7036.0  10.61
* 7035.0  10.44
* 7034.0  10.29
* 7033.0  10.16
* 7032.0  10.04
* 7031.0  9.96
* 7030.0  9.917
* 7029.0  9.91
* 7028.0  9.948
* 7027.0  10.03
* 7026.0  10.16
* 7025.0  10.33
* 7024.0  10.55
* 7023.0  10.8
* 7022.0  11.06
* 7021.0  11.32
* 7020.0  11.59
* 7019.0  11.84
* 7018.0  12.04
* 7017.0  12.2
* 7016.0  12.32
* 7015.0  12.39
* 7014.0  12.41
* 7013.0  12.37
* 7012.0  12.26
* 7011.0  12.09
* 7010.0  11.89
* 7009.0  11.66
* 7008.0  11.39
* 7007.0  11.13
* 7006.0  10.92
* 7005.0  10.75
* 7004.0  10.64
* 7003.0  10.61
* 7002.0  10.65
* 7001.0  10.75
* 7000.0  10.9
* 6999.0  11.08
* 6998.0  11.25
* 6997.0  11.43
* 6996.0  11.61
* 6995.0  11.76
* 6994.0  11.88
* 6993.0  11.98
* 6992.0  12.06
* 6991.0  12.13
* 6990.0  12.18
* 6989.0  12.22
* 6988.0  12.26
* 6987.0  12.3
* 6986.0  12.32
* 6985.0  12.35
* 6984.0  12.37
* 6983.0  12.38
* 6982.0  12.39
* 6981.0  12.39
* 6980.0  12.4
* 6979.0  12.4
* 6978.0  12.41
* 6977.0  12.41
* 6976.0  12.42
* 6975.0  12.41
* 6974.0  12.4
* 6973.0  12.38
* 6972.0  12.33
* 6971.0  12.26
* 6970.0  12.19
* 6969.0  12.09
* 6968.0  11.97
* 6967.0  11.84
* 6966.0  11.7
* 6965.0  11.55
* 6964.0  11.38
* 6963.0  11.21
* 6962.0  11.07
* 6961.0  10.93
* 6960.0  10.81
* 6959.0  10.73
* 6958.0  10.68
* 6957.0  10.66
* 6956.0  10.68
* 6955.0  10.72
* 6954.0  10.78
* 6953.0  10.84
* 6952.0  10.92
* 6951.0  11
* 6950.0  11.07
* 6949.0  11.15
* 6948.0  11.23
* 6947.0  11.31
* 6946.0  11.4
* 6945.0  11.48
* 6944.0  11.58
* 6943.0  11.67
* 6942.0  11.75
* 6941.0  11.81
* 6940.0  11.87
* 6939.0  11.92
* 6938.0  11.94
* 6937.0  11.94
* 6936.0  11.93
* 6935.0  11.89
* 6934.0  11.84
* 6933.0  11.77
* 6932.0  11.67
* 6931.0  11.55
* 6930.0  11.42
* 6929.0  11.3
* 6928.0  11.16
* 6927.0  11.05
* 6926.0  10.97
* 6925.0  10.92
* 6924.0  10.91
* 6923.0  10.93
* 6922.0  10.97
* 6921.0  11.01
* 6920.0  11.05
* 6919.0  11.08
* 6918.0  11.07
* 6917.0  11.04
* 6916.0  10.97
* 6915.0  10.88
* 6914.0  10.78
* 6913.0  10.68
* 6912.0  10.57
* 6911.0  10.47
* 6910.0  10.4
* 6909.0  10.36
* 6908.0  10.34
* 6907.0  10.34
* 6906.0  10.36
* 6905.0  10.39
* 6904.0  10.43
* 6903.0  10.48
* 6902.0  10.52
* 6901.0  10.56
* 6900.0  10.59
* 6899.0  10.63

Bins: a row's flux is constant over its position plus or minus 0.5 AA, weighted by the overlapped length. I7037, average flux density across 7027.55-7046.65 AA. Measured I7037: 10.6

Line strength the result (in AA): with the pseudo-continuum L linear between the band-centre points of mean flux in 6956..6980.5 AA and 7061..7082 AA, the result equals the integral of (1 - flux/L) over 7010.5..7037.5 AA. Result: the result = 0.0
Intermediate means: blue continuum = 11.8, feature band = 11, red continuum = 10.4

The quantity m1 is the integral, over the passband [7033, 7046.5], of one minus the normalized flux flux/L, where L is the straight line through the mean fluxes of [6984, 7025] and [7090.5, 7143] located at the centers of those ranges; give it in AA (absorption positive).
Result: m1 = 0.5 AA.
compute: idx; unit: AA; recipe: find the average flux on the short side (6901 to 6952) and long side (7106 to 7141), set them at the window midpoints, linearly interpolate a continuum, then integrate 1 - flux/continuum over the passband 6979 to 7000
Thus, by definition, -2.0 AA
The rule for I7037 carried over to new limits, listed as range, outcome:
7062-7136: 10.2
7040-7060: 10.7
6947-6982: 11.6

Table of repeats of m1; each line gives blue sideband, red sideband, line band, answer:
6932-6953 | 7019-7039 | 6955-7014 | -3.58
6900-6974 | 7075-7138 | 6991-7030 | -2.19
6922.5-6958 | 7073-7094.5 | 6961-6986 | -2.79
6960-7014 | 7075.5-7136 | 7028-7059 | 1.17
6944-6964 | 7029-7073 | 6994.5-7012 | -0.64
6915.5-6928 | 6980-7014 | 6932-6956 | -0.52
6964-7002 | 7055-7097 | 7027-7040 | 0.69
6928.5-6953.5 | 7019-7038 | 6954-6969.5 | 0.13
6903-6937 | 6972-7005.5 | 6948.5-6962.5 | 0.72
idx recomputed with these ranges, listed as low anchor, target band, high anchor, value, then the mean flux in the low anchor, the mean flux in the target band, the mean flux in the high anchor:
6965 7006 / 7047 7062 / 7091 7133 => 0.6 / 11.9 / 10.5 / 10.2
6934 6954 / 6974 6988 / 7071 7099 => -1.8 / 11.5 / 12.4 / 9.53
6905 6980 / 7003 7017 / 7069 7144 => -1.1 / 11.3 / 11.7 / 10.2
